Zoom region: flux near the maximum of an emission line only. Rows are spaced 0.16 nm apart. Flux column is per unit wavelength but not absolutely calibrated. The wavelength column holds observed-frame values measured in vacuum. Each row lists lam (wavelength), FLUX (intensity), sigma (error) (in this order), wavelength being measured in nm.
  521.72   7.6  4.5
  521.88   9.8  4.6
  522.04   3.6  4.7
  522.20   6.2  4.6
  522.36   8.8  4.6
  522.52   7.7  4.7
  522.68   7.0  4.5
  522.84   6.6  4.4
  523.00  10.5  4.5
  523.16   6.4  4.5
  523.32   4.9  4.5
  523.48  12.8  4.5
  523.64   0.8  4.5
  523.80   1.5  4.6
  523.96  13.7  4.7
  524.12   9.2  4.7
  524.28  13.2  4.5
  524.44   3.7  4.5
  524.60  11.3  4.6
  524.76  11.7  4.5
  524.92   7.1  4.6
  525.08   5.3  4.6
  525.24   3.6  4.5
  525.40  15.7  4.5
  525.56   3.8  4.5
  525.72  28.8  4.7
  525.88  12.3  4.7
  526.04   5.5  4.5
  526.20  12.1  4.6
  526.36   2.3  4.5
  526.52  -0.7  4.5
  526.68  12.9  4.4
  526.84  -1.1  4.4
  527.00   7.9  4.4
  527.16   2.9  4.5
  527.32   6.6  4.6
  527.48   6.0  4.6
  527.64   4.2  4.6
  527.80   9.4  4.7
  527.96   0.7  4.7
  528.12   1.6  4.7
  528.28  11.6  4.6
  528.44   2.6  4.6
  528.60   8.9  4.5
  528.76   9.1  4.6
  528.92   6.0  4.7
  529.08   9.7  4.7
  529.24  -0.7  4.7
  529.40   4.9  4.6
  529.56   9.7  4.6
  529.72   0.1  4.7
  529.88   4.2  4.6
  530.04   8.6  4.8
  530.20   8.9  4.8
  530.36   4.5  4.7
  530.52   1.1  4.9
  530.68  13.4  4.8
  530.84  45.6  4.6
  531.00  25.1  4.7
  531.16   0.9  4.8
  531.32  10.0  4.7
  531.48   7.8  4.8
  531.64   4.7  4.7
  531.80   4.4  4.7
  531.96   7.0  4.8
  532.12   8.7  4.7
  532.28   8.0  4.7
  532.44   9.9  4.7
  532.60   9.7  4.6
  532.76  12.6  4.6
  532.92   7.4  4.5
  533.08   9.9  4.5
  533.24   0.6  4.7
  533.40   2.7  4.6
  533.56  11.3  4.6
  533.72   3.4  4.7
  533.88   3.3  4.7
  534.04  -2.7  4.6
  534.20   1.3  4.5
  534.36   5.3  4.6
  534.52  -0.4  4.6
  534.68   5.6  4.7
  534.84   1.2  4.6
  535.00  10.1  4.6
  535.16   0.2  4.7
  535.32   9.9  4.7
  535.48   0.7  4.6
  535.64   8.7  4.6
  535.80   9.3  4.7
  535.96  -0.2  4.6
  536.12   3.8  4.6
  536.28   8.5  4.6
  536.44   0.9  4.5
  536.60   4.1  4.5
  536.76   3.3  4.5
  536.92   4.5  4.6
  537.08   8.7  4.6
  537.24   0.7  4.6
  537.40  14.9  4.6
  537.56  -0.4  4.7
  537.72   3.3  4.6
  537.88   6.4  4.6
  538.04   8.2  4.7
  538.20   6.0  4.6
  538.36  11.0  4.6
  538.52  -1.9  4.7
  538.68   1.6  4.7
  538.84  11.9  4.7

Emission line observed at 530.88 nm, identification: [O III]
